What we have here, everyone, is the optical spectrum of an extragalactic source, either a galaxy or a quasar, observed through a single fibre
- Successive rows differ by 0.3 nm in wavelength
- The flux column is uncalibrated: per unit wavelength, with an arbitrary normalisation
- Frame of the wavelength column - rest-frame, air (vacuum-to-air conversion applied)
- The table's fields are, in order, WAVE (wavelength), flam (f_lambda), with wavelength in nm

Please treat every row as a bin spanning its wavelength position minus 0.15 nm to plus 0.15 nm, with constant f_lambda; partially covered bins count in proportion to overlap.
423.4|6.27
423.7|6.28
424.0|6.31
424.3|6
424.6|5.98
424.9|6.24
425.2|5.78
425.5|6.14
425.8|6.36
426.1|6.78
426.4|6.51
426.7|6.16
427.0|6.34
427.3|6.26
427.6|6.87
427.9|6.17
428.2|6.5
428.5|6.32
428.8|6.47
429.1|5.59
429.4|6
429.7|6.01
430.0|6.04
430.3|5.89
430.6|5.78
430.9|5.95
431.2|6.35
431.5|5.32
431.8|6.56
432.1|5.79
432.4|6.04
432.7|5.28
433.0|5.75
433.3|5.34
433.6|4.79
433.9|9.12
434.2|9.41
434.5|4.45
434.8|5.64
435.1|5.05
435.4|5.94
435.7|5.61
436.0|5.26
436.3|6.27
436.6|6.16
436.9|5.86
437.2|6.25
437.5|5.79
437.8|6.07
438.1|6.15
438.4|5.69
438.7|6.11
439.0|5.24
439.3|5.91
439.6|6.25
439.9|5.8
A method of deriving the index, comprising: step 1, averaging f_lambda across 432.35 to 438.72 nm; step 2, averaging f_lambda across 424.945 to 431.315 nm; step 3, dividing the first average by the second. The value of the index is 0.97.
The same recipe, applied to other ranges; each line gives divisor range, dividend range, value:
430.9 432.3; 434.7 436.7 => 0.95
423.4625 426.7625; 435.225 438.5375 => 0.95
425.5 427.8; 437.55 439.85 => 0.92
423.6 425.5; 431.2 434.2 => 1.01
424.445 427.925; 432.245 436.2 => 0.95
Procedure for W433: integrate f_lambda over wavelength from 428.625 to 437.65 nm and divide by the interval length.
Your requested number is 5.99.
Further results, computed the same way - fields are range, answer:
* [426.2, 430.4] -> 6.23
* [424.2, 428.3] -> 6.29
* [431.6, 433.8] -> 5.72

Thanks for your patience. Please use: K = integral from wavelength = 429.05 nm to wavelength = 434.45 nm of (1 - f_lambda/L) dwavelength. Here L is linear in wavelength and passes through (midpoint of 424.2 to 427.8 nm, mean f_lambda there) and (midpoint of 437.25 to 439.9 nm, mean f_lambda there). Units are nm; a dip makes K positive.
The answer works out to -0.03 nm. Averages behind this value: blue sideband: 6.29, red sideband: 5.91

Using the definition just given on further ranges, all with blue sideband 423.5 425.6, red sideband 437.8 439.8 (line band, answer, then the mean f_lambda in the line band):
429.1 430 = 0.01 nm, 5.94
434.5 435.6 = 0.10 nm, 5.4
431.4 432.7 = 0.03 nm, 5.88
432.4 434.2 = -0.11 nm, 6.33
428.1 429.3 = -0.03 nm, 6.2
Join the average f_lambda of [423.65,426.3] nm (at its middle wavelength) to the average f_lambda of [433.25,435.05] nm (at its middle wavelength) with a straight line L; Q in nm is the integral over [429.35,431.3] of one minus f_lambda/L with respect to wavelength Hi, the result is 0.11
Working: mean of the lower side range 6.21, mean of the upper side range 6.44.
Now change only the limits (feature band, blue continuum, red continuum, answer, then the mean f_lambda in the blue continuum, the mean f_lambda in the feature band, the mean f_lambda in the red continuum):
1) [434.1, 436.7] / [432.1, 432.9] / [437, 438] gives -0.009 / 5.69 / 5.91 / 6.03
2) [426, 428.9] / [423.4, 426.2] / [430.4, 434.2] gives -0.119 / 6.2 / 6.43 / 6.14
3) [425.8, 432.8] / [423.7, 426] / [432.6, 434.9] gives 0.064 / 6.14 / 6.14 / 6.26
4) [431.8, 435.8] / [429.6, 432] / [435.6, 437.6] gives -0.070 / 5.98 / 6.04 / 5.89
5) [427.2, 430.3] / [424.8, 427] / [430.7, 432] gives -0.028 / 6.29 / 6.21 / 6.03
